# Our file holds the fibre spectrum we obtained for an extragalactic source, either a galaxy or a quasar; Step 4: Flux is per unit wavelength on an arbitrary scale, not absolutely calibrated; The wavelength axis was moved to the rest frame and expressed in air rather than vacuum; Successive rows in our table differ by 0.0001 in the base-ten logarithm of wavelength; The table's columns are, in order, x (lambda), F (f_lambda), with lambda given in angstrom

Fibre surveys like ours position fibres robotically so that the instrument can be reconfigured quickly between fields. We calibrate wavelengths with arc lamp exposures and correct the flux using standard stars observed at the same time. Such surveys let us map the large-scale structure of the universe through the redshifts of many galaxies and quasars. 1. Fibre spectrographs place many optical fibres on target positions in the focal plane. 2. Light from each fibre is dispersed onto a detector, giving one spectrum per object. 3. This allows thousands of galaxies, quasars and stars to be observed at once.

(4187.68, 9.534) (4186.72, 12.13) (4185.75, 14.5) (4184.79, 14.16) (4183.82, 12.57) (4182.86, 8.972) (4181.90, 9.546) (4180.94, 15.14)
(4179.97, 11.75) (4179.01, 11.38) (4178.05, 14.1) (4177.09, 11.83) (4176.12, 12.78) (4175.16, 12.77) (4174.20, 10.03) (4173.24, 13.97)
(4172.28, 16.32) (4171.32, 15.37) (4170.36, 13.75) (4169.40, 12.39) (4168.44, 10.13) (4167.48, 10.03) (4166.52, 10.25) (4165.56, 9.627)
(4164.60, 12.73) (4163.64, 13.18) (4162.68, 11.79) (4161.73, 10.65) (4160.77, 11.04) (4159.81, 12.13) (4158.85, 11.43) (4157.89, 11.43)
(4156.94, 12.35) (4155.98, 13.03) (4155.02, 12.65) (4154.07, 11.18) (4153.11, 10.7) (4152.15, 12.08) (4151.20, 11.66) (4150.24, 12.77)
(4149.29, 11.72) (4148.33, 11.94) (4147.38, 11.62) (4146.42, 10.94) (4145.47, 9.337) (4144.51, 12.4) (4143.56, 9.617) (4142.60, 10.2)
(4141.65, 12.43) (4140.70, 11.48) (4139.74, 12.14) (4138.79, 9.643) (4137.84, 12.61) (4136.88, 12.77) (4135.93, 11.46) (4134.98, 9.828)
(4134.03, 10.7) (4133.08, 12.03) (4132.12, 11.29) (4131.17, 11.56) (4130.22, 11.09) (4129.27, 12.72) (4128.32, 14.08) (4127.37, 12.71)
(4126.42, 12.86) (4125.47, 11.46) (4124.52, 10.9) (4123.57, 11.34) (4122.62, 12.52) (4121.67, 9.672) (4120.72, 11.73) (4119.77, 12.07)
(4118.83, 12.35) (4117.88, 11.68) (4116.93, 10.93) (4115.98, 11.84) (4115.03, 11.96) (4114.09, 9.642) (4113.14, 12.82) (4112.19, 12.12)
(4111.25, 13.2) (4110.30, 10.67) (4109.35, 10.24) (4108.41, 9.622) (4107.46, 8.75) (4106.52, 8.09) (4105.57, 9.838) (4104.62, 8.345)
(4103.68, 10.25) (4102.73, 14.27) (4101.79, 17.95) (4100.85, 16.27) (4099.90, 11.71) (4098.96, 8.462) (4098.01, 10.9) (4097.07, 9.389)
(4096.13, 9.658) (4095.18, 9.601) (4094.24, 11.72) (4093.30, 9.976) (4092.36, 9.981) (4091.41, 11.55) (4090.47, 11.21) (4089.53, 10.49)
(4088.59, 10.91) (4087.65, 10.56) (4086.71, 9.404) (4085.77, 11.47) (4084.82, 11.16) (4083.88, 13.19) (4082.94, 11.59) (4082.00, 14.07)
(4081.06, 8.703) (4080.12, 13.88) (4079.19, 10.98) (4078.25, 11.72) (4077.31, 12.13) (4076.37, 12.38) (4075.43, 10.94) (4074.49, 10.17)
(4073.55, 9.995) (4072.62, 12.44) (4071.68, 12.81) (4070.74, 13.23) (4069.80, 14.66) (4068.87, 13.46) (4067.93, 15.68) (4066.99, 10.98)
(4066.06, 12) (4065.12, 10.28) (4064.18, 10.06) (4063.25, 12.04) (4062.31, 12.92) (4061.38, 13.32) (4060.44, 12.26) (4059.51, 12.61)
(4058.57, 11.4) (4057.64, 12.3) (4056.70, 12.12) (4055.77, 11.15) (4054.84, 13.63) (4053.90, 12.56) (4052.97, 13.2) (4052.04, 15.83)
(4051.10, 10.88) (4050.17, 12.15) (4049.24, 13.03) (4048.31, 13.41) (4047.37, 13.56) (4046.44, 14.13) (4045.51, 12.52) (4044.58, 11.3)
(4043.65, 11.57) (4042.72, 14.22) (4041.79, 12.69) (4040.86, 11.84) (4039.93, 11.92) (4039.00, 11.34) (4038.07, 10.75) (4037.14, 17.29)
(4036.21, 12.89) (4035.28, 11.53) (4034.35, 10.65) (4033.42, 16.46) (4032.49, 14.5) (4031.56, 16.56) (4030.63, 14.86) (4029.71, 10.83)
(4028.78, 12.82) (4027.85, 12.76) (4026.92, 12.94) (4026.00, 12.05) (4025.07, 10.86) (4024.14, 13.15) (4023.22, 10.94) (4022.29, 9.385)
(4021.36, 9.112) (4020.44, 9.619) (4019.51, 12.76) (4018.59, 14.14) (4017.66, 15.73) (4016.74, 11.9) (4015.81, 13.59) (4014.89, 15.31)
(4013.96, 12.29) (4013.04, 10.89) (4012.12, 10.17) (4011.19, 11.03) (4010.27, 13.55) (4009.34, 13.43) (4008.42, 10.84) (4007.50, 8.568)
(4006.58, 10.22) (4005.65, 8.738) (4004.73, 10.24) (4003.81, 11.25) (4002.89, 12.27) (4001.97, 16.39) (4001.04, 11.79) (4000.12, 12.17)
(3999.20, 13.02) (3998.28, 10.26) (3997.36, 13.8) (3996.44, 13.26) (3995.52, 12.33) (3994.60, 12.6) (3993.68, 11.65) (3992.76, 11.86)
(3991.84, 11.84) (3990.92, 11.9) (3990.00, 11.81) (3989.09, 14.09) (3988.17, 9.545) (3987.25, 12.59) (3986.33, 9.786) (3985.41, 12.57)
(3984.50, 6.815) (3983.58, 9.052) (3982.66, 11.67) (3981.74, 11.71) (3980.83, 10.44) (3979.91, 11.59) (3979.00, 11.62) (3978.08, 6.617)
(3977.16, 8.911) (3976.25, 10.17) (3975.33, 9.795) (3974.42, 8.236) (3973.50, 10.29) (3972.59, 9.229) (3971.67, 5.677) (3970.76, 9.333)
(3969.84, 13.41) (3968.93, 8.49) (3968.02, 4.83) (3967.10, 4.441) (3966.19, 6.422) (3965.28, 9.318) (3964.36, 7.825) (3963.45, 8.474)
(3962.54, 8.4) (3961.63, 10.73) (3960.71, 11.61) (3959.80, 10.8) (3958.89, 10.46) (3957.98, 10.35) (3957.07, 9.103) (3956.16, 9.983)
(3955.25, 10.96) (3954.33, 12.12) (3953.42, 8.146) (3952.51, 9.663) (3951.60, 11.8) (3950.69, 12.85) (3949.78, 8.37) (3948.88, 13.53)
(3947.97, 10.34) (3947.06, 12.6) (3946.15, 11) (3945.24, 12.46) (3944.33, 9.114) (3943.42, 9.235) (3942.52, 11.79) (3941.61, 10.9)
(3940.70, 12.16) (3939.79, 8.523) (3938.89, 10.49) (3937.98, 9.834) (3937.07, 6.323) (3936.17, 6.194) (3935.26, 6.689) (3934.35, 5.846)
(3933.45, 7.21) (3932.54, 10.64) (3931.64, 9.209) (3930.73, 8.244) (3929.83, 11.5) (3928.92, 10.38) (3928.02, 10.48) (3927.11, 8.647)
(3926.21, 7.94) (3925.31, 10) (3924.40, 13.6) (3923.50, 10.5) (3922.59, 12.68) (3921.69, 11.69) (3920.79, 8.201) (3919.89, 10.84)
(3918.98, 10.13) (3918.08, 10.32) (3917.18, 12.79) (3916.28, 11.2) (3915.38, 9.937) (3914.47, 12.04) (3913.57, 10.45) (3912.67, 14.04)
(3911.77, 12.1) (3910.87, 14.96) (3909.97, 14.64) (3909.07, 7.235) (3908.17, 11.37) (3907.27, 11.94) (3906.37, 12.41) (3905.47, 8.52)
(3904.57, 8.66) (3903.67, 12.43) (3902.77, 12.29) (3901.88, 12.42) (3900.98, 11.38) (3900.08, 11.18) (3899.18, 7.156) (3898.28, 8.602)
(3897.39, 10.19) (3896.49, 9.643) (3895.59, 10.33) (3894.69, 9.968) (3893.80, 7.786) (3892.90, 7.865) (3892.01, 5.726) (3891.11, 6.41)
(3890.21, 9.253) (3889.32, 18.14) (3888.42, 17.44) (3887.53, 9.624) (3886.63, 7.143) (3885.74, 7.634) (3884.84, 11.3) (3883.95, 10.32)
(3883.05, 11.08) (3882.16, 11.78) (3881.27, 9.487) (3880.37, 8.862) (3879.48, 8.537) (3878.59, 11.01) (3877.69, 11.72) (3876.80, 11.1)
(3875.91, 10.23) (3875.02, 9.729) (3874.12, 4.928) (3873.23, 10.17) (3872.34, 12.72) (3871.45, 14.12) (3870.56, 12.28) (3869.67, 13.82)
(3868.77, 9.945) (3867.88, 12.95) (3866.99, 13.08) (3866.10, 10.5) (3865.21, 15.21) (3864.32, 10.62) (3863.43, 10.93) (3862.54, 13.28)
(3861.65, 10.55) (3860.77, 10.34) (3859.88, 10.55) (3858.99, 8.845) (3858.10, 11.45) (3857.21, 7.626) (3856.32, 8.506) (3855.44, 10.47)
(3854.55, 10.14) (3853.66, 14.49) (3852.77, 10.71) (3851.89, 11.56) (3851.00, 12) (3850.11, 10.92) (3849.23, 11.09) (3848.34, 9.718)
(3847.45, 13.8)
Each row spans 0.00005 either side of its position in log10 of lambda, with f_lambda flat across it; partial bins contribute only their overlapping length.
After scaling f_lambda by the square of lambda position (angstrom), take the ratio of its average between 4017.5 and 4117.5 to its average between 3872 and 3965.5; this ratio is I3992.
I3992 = 1.3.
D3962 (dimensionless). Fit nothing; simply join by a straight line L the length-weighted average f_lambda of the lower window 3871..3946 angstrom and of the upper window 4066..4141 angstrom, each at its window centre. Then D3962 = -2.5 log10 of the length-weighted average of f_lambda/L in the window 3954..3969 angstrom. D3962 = 0.17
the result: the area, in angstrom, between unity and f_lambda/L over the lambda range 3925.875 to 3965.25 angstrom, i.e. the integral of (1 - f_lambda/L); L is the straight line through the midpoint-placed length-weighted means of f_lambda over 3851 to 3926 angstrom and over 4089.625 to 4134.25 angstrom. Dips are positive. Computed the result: 4.0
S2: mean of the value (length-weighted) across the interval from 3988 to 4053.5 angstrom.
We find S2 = 12.4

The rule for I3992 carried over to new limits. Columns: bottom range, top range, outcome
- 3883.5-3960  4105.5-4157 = 1.23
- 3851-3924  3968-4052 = 1.16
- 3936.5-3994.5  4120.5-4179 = 1.28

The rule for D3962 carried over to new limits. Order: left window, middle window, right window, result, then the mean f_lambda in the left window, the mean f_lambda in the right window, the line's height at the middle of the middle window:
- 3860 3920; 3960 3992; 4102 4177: 0.15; 10.8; 11.6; 11.1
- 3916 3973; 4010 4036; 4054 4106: -0.15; 9.77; 11.7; 10.9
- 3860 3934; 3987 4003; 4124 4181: -0.12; 10.7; 11.9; 11.1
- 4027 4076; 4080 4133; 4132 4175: 0.07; 12.7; 11.7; 12.2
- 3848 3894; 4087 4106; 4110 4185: 0.04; 10.7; 11.8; 11.6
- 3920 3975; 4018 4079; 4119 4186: -0.16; 9.66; 11.9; 10.7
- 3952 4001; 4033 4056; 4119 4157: -0.18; 10.2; 11.6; 10.8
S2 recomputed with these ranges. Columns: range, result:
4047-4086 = 12.3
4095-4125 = 11.2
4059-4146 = 11.5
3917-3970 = 9.8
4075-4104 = 11.5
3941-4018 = 10.8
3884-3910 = 10.2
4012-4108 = 12.1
